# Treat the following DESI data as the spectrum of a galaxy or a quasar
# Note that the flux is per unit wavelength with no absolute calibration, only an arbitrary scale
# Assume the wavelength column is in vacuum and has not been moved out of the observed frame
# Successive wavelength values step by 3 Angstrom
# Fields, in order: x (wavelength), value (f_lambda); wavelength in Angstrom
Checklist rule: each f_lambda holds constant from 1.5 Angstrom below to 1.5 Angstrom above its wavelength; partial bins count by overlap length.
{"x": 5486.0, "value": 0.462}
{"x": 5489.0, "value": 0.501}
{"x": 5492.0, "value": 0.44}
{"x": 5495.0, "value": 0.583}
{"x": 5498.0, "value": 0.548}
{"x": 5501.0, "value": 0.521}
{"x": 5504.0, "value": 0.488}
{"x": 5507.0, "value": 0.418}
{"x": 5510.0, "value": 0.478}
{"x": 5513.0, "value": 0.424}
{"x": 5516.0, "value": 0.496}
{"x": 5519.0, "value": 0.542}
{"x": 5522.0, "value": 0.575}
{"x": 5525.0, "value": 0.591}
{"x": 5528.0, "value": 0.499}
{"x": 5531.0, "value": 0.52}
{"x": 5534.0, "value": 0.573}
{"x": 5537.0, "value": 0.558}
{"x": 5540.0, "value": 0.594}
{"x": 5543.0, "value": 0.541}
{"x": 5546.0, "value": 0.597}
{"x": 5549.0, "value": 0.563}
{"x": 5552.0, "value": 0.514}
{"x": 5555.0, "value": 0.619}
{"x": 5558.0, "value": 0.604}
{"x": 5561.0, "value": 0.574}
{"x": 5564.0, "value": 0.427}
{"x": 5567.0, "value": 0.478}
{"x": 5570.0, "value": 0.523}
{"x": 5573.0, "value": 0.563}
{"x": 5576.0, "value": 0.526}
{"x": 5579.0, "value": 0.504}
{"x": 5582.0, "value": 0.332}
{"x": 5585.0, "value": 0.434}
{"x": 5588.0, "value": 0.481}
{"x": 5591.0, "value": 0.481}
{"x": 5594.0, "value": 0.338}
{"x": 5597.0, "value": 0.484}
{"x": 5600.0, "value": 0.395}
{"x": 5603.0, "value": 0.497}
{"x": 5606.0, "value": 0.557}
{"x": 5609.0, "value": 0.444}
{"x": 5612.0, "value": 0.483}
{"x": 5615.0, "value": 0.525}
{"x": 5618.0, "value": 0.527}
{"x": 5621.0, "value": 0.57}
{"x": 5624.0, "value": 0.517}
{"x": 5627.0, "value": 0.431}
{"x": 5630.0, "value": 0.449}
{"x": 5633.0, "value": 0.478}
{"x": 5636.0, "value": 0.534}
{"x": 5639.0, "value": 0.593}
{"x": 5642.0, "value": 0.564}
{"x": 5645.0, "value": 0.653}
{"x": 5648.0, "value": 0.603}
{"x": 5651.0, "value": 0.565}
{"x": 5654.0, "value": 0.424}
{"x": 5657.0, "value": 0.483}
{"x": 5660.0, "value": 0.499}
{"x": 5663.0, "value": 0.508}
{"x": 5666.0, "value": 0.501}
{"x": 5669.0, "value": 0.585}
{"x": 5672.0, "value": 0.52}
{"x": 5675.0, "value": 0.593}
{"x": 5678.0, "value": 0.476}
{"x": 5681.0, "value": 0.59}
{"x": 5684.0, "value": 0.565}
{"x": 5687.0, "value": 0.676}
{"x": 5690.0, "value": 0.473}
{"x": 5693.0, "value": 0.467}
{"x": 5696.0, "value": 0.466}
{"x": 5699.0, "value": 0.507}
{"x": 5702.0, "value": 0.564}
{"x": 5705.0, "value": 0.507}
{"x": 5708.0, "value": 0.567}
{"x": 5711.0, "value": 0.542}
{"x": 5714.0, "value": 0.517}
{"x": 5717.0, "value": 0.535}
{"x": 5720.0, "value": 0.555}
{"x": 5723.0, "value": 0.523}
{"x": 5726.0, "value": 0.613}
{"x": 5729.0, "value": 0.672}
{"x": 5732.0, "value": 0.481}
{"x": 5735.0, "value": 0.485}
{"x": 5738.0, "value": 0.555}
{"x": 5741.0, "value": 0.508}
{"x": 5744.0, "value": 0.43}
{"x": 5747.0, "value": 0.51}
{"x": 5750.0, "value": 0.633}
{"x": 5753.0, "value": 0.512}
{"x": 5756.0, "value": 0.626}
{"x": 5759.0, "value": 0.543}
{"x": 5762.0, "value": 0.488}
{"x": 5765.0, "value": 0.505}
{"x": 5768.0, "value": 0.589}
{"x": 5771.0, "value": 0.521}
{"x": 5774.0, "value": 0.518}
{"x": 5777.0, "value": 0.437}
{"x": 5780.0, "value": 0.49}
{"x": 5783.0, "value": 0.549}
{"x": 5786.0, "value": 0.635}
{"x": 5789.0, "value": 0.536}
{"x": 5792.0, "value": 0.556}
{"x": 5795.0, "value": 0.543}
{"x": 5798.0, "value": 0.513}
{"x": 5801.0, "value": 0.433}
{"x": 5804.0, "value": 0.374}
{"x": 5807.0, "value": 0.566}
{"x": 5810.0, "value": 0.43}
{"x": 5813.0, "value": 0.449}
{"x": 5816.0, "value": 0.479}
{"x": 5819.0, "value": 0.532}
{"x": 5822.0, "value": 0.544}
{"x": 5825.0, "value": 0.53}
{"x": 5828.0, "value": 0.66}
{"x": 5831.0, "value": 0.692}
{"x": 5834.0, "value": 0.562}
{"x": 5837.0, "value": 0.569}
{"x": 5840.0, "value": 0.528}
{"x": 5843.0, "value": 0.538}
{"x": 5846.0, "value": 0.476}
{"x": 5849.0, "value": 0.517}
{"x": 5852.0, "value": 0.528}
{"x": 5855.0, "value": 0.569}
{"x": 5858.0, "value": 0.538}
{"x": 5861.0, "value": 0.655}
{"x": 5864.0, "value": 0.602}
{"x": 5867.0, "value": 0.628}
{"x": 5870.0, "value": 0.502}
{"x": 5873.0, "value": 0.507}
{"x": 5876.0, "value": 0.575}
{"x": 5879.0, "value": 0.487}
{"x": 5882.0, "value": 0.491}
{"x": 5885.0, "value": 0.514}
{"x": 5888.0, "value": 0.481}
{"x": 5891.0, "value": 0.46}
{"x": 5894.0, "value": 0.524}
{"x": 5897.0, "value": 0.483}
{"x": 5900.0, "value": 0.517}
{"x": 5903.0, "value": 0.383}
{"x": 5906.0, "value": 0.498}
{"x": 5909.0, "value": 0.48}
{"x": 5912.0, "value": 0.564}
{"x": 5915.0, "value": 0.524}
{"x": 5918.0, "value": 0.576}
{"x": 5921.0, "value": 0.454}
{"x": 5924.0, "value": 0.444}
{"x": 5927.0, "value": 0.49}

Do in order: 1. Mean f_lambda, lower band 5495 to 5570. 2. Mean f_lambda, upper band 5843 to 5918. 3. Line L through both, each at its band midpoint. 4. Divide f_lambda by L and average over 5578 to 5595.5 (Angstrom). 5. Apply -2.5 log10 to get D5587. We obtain 0.24 mag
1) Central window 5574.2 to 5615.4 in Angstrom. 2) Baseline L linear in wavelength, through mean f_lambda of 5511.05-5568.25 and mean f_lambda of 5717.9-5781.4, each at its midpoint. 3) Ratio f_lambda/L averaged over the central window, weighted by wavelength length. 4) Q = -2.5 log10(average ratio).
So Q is 0.17 mag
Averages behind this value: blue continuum 0.541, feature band 0.462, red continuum 0.533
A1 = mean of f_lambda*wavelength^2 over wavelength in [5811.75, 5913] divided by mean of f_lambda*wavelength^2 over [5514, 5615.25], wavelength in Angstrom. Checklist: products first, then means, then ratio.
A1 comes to 1.2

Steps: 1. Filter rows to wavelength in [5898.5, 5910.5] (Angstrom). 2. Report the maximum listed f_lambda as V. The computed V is 0.517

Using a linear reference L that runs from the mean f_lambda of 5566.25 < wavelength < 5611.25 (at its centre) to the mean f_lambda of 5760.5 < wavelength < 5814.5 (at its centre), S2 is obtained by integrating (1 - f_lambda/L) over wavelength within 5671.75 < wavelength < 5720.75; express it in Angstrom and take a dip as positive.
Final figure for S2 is -4.7 Angstrom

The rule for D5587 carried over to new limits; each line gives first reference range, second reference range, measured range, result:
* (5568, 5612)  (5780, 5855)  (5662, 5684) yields -0.10 mag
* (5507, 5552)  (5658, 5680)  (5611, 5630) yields 0.05 mag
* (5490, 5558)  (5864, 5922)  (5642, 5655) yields -0.08 mag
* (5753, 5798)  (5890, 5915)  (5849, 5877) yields -0.12 mag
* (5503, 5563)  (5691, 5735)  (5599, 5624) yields 0.07 mag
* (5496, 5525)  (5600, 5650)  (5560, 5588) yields 0.07 mag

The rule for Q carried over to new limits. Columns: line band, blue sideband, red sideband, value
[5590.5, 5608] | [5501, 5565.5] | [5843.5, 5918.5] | 0.16 mag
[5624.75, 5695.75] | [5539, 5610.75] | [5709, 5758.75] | -0.01 mag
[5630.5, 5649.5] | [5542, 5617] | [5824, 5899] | -0.11 mag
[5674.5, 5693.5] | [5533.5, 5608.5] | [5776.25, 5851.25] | -0.07 mag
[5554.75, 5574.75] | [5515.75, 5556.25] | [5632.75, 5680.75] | 0.03 mag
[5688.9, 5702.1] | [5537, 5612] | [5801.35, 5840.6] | 0.06 mag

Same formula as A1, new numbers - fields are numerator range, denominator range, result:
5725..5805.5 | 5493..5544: 1.10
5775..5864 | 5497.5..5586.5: 1.13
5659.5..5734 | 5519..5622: 1.10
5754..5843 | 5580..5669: 1.14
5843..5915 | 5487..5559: 1.11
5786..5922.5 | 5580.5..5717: 1.10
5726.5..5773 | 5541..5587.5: 1.11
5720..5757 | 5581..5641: 1.19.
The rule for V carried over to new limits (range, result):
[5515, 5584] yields 0.619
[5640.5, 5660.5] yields 0.653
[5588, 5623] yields 0.57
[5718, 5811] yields 0.672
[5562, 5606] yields 0.563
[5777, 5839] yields 0.692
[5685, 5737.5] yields 0.676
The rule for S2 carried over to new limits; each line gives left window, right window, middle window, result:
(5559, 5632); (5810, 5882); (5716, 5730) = -1.71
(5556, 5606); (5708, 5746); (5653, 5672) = 0.31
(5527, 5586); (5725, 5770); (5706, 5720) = -0.02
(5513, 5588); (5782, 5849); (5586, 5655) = 3.22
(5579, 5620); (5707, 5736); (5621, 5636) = -0.06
